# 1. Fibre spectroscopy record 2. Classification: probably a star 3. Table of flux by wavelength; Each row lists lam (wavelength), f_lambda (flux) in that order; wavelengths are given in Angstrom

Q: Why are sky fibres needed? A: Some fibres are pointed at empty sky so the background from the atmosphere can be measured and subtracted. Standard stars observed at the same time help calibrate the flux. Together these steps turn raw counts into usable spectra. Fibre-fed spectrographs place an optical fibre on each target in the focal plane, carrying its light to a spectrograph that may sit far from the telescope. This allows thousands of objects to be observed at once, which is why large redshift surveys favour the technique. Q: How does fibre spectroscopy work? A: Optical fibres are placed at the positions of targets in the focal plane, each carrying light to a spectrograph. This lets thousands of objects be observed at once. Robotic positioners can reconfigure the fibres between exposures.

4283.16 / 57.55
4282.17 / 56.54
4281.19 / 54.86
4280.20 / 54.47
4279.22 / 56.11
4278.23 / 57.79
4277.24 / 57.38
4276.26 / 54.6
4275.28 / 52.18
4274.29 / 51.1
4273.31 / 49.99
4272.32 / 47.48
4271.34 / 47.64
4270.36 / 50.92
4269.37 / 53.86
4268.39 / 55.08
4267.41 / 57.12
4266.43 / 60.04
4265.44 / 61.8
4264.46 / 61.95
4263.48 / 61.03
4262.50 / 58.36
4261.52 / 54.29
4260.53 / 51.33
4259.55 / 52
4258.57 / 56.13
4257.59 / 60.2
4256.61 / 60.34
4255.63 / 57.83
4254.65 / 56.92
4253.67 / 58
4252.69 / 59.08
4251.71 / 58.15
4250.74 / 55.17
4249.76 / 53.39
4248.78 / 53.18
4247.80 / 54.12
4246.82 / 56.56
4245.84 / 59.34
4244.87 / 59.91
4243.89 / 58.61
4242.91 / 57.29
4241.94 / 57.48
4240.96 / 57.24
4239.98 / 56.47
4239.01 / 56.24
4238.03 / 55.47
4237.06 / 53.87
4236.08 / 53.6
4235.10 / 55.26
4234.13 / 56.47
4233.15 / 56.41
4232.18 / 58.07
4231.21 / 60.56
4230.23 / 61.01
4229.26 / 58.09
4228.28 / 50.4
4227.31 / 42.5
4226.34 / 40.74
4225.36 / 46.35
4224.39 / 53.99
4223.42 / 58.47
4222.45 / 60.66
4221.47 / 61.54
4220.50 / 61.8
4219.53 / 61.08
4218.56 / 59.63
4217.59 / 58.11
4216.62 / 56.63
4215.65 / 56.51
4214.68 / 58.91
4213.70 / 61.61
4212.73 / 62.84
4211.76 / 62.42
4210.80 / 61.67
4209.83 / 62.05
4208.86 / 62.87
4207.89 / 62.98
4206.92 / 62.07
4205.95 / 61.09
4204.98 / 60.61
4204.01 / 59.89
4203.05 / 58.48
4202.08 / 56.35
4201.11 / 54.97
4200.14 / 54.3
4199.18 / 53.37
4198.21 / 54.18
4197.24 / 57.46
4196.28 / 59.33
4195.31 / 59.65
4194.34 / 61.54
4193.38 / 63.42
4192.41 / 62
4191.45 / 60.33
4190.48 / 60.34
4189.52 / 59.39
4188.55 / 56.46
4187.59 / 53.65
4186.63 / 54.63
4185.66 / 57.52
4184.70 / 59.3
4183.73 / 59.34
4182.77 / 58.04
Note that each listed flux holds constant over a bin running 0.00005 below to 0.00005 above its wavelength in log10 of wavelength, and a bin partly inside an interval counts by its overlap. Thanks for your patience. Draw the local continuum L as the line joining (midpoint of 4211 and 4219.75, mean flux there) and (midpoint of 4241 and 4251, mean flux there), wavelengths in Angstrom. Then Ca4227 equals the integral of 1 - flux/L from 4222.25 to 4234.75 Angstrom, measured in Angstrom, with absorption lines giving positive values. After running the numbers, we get 0.9 Angstrom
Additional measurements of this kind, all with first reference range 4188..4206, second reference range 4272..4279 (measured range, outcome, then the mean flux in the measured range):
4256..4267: -0.8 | 57.9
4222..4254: 0.1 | 55.5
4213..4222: -0.4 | 59.6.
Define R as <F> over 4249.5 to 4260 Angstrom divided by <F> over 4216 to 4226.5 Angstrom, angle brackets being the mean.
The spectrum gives 1.01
